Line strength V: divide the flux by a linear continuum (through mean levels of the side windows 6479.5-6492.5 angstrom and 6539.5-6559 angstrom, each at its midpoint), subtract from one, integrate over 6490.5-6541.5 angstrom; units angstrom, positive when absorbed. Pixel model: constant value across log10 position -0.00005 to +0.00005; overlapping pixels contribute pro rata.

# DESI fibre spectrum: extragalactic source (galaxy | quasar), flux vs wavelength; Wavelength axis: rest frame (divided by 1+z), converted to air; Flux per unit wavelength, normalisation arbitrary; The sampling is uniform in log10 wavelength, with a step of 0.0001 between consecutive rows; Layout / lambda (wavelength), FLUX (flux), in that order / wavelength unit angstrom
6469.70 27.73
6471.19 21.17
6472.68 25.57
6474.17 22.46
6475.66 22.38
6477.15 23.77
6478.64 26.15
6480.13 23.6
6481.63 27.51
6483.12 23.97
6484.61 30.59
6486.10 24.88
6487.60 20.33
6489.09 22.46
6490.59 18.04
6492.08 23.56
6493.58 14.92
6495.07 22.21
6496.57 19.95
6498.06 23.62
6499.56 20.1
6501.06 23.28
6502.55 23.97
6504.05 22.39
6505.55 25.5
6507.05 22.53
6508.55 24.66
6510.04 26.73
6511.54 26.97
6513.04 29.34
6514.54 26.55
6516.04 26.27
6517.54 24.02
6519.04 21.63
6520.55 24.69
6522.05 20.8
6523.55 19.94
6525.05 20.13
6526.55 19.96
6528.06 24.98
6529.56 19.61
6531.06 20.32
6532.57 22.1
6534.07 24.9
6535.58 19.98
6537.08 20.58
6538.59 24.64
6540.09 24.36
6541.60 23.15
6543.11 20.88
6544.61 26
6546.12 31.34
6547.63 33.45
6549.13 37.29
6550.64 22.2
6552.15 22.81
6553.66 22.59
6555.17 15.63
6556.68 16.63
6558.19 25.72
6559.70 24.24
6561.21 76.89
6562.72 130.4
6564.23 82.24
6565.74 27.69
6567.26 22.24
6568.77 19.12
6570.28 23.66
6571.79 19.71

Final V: 3.1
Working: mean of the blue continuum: 23.9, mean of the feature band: 22.8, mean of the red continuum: 24.8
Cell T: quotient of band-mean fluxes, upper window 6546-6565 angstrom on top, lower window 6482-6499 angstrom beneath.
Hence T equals 1.88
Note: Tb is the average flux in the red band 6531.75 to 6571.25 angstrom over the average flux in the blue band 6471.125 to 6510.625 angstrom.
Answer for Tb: 1.39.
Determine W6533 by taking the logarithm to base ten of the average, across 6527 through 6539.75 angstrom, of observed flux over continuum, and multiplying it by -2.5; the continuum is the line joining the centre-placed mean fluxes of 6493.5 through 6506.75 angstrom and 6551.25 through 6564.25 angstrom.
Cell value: 0.489 mag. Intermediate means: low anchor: 22.1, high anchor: 44.1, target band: 22.2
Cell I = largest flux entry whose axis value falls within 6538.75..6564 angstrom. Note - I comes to 130.4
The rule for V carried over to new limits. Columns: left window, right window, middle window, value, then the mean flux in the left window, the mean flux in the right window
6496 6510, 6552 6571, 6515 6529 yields 2.9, 23.1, 39.8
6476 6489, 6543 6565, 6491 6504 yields 3.1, 24.9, 39.8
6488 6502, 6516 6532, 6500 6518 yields -3.1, 20.9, 21.8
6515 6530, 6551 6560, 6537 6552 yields -3.5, 22.3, 21.2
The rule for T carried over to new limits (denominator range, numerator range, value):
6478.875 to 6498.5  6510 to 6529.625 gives 1.04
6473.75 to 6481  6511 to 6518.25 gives 1.12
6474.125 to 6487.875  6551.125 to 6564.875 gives 1.84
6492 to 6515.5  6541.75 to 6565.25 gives 1.64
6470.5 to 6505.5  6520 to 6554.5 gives 1.03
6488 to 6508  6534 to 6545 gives 1.05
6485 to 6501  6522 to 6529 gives 0.99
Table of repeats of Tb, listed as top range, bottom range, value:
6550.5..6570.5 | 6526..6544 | 1.75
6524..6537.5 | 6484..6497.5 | 0.98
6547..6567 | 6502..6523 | 1.66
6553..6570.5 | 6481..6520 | 1.74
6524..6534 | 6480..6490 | 0.87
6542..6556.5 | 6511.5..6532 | 1.10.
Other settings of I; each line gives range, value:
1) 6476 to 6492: 30.59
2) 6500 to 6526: 29.34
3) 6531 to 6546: 26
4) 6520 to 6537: 24.98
